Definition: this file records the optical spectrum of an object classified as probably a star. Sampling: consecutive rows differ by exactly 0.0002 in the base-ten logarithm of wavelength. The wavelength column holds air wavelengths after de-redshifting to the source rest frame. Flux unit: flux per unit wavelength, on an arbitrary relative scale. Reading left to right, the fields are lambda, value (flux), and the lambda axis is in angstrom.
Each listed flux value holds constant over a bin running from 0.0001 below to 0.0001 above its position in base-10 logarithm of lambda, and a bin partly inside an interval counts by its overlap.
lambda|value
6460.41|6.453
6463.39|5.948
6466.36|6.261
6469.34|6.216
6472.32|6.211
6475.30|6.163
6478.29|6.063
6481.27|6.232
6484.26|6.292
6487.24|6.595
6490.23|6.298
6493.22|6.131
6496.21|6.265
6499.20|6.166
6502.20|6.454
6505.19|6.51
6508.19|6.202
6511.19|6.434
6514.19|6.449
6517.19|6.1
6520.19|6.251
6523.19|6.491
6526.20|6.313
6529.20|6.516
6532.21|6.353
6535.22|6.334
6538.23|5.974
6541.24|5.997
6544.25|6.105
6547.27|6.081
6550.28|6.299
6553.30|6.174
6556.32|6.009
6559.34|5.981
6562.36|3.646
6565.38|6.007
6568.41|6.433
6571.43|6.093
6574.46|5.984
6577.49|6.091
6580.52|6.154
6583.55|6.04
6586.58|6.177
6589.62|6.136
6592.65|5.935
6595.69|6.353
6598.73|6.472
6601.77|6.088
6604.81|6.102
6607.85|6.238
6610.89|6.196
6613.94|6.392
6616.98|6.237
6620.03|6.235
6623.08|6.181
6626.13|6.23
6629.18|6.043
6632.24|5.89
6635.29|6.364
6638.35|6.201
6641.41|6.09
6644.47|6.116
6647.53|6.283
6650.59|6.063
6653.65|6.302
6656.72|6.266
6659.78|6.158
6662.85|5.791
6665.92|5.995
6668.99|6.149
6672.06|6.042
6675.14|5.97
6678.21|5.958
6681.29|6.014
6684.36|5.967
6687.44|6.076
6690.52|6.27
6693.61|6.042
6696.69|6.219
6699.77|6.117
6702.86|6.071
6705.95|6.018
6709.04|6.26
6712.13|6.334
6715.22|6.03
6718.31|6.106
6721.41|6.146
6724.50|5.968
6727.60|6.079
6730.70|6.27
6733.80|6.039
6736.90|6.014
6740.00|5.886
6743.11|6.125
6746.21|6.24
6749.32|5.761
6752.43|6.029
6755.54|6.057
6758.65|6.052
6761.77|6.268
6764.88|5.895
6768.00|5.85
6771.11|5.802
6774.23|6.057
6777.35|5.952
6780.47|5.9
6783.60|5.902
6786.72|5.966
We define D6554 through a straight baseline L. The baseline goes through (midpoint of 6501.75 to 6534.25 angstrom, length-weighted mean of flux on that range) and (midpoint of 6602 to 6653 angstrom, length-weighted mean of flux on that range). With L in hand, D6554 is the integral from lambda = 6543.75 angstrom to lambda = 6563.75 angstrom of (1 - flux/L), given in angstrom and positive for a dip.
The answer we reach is 1.8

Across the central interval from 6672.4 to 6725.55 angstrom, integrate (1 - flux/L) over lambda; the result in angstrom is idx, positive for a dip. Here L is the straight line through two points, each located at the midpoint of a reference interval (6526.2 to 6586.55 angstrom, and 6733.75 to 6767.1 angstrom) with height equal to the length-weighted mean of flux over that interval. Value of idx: -0.56 angstrom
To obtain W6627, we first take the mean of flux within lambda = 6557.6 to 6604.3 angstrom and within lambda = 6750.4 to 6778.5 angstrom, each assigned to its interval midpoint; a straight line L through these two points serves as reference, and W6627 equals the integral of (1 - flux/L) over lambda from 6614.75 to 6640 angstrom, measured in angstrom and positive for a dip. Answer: -0.8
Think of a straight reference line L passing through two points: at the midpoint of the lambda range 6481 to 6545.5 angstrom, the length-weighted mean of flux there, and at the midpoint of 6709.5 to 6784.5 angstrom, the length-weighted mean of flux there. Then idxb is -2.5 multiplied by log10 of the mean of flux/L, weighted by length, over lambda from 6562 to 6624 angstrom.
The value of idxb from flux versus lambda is 0.02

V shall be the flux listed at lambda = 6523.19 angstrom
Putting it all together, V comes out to 6.491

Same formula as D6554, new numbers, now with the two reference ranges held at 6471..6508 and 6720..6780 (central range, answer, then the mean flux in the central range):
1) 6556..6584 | 1.7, 5.83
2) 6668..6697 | 0.1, 6.06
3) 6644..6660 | -0.2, 6.21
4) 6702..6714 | -0.2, 6.17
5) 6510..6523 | -0.1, 6.33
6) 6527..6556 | 0.1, 6.2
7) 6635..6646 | -0.1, 6.17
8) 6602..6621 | -0.2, 6.23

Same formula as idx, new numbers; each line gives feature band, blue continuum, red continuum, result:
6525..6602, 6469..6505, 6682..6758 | 1.77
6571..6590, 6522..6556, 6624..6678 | 0.28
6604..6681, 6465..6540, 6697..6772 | 0.20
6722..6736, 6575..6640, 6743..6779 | -0.12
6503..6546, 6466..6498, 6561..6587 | -1.61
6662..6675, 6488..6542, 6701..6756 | 0.29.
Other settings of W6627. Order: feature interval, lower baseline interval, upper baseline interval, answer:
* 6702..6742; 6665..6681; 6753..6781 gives -0.6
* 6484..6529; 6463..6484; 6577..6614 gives -1.2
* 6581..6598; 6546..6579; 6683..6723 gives -0.6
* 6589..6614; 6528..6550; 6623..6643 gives -0.2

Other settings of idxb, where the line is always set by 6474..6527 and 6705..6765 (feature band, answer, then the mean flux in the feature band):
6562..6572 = 0.095 mag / 5.71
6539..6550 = 0.031 mag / 6.08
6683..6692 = 0.004 mag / 6.11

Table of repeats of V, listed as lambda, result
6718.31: 6.106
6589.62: 6.136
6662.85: 5.791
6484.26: 6.292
